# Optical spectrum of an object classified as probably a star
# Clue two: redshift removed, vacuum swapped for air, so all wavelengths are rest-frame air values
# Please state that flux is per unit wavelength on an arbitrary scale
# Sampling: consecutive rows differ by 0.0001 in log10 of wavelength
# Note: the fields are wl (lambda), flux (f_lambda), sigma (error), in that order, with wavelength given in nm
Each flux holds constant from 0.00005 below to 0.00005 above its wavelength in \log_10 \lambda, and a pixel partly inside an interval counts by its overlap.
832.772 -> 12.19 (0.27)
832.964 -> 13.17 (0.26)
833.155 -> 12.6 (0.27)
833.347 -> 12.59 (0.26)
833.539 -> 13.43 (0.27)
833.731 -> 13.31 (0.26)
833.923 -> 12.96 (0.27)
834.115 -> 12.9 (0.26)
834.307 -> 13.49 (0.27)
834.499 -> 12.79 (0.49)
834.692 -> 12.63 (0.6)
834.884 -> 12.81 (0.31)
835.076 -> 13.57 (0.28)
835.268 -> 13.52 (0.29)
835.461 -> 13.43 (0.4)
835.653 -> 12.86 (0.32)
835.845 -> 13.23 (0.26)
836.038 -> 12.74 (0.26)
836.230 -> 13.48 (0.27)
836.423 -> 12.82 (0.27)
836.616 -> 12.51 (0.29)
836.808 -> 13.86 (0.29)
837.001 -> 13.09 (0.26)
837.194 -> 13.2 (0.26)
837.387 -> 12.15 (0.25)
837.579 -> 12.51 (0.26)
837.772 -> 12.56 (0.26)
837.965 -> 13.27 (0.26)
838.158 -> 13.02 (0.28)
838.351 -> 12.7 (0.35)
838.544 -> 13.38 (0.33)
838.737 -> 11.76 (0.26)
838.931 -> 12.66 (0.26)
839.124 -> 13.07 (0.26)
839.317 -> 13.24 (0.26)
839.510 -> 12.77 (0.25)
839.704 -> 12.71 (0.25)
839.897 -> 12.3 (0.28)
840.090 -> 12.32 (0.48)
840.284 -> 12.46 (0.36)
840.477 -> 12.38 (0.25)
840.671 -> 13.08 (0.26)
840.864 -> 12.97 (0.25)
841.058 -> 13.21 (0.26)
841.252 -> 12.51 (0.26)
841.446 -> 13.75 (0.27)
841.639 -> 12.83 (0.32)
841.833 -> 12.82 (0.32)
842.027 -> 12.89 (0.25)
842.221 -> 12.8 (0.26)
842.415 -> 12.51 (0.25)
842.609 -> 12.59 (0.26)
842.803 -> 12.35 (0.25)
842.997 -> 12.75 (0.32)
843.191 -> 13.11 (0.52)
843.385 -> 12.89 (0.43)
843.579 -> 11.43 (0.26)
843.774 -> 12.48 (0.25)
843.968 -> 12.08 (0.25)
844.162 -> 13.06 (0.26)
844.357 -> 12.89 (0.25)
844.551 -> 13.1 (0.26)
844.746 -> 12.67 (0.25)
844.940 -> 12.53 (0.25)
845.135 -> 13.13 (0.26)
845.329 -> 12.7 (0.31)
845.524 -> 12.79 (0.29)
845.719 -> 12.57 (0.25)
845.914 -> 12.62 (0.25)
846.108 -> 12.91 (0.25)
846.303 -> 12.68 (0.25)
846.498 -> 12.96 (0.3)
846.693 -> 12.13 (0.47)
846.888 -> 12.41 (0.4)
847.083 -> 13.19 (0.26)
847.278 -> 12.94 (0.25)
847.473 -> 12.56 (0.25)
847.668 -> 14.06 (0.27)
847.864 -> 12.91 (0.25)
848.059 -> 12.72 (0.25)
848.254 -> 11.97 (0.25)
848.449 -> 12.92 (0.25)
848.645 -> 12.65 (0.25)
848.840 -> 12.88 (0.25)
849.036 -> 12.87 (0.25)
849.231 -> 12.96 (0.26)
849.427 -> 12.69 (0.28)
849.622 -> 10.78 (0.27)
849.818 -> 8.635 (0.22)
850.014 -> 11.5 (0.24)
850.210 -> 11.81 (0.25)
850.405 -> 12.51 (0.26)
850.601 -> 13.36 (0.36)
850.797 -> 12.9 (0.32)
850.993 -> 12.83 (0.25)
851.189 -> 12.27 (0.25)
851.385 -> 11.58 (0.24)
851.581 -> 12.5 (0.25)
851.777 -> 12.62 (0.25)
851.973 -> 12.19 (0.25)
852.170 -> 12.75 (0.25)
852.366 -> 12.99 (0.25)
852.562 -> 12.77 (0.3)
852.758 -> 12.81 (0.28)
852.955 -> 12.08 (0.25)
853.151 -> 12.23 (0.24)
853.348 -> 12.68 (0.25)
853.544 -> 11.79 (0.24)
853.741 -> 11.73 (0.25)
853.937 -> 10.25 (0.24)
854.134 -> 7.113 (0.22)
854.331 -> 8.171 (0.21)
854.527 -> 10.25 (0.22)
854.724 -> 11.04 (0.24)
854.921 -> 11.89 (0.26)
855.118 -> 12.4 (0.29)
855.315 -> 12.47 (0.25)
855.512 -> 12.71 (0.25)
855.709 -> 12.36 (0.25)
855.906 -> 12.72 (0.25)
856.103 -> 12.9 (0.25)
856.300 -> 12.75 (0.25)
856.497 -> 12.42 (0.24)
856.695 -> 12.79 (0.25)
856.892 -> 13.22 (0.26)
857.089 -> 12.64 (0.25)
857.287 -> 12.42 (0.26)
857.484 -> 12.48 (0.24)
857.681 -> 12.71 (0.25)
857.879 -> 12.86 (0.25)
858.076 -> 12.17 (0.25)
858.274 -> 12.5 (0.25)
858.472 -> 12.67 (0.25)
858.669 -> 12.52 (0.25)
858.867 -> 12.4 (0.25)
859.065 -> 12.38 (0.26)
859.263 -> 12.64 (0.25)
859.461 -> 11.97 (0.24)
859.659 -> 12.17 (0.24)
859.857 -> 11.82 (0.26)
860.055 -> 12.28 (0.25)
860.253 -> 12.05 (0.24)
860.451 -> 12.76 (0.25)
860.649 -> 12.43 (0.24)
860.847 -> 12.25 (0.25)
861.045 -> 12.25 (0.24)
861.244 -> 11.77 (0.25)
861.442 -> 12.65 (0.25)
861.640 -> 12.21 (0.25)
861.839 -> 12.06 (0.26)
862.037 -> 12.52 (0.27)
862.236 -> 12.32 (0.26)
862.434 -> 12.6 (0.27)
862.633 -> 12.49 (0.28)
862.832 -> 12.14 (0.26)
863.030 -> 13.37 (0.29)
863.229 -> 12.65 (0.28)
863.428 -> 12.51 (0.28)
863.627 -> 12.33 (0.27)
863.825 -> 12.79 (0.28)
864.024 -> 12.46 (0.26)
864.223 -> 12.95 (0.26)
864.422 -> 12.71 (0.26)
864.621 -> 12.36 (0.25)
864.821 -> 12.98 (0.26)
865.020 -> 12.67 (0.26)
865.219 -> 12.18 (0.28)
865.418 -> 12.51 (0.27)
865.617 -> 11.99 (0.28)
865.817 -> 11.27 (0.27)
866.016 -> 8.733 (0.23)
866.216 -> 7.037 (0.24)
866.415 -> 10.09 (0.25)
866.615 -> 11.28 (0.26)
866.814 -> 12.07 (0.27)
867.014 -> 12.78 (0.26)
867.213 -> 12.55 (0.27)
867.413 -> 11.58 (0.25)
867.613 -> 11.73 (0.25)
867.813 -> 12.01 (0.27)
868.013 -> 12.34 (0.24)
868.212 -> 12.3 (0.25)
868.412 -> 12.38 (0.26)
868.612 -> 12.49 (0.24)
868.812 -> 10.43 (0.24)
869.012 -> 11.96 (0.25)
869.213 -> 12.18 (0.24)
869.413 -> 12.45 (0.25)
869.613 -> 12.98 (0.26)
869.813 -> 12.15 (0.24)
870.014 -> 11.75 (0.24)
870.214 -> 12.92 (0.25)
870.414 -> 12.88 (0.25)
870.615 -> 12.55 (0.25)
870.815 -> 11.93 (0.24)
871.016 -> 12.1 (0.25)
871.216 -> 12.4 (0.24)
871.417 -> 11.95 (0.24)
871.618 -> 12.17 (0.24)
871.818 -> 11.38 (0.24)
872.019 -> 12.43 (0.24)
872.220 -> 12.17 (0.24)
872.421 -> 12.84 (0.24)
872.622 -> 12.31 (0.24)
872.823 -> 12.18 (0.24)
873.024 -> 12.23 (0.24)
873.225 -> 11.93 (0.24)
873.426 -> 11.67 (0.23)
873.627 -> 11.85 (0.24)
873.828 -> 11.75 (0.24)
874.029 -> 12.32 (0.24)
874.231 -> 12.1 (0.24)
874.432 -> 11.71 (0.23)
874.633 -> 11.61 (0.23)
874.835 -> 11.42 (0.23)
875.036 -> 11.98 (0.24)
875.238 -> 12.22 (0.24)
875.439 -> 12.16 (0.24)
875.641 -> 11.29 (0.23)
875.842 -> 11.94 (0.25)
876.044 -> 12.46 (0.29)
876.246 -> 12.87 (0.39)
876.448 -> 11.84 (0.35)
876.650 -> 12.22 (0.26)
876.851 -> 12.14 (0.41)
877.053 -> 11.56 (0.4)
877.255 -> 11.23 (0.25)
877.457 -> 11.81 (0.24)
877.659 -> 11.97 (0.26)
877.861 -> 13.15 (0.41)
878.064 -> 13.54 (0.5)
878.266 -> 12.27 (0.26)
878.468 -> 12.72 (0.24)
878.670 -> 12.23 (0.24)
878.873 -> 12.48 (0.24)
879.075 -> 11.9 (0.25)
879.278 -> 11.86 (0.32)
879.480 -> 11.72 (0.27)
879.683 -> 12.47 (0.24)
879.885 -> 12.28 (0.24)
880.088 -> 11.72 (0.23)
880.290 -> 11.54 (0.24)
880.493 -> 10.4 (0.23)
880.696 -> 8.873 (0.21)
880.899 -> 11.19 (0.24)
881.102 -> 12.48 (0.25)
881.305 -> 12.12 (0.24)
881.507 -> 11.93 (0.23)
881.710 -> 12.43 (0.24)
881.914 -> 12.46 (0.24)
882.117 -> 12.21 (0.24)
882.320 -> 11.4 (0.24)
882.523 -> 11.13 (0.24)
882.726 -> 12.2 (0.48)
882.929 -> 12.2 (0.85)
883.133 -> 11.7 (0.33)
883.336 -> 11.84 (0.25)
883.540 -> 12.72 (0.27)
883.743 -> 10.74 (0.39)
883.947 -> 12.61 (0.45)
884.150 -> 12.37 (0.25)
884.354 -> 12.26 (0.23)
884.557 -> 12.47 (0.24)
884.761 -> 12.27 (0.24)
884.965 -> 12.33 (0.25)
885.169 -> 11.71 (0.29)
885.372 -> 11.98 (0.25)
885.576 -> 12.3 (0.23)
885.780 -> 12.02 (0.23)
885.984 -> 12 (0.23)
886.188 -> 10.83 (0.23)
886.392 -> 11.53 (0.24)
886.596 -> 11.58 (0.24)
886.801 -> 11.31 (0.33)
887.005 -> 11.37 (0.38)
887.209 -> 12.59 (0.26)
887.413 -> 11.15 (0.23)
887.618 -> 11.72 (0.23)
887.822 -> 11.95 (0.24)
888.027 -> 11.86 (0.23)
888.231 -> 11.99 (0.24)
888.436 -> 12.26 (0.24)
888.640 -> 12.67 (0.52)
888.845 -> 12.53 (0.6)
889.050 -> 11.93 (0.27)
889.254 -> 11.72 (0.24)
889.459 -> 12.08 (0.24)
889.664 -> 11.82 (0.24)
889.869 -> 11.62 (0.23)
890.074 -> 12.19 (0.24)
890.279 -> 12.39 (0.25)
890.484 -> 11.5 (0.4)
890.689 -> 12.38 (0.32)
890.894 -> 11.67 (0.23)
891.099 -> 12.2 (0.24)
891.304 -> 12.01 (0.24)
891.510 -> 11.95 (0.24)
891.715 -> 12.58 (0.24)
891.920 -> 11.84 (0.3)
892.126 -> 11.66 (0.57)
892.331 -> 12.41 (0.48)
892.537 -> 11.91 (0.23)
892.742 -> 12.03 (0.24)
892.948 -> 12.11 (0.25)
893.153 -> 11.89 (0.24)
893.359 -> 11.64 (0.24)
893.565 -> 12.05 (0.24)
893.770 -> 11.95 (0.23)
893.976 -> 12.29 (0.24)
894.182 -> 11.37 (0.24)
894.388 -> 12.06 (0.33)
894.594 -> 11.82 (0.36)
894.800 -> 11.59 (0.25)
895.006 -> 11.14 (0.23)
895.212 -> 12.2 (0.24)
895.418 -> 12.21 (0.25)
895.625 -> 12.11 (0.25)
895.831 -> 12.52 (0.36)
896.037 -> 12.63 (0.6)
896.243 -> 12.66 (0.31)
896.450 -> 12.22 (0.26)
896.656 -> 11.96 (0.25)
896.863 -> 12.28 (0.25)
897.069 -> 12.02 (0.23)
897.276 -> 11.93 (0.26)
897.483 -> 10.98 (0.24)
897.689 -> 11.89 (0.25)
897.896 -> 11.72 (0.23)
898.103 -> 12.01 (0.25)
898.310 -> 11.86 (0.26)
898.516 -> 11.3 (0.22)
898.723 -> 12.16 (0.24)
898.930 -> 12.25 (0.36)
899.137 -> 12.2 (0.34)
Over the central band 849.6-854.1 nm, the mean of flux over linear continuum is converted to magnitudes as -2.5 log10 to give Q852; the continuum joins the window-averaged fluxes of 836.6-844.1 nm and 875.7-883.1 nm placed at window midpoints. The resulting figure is 0.04 mag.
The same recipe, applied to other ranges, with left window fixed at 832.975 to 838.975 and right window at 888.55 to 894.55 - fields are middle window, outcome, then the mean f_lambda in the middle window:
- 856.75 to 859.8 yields 0.01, 12.5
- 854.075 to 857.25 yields 0.07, 11.8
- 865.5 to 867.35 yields 0.14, 10.9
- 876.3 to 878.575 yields 0.00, 12.2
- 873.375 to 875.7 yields 0.04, 11.9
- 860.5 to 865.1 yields 0.00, 12.5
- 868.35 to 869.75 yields 0.02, 12.1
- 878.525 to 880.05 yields 0.01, 12.1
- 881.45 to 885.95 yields 0.01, 12.1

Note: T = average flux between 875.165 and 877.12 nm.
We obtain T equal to 12.1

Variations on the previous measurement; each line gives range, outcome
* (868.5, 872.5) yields 12.2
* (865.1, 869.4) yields 11.5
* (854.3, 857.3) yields 12.1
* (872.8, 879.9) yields 12.1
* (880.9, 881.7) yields 12.1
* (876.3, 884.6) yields 12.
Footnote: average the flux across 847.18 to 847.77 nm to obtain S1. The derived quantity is 13.2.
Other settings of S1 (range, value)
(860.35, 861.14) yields 12.4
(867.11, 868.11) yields 12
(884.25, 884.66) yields 12.4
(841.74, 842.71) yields 12.7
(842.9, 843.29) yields 12.9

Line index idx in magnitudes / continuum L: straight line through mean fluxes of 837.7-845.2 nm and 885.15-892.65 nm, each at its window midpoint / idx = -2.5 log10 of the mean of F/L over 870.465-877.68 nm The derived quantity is 0.01 mag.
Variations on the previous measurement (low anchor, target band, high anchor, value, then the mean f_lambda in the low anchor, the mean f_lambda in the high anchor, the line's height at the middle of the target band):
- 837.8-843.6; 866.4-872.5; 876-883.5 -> 0.00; 12.8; 12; 12.2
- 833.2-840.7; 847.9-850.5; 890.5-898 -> 0.05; 12.9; 12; 12.7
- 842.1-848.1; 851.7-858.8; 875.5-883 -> 0.04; 12.7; 12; 12.5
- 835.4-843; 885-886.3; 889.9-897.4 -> 0.03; 12.8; 12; 12.1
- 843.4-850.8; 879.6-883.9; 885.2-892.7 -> 0.03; 12.5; 11.9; 12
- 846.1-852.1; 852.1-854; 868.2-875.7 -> 0.01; 12.4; 12.1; 12.4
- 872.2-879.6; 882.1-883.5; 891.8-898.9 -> 0.02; 12.1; 12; 12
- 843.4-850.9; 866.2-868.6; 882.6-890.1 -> 0.05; 12.5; 12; 12.2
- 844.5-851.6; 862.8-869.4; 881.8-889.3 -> 0.03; 12.5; 11.9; 12.2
